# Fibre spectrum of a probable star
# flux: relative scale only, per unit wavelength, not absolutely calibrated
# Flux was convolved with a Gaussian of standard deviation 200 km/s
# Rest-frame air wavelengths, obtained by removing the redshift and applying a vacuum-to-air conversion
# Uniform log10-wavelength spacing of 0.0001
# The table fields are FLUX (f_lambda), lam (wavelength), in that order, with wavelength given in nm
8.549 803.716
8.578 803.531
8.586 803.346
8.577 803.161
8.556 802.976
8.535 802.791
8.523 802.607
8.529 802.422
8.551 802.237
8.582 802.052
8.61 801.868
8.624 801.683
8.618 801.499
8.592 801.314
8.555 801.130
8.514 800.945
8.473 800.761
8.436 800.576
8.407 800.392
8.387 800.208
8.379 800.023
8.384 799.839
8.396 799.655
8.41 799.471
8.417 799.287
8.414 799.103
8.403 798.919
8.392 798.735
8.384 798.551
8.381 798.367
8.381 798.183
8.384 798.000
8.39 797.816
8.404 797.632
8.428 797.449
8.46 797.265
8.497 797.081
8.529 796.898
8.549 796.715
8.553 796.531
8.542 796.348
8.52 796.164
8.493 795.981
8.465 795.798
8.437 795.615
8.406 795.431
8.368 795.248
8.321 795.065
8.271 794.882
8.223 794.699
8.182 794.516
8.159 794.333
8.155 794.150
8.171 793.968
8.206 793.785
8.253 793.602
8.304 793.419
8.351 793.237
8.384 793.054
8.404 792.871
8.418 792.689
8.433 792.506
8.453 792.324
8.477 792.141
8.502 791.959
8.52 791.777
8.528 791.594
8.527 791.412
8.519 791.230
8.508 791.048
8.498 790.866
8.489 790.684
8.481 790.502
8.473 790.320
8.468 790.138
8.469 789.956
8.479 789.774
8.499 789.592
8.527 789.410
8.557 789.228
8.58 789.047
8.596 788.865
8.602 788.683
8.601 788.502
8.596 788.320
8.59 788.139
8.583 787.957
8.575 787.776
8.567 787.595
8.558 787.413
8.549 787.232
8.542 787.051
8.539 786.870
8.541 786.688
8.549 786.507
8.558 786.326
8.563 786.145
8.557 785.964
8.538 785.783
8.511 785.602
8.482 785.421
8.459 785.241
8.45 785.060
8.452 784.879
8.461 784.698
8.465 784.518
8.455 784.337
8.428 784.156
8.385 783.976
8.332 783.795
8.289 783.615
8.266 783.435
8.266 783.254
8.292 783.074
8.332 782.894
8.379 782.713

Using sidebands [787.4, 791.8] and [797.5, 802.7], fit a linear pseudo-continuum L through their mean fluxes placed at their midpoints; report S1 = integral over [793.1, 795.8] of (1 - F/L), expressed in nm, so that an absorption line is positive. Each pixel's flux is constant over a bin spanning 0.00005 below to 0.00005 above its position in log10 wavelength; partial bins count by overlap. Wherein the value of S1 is 0.07 nm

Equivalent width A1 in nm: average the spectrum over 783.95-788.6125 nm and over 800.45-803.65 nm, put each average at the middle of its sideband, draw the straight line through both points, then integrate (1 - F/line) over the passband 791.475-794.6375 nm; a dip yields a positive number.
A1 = 0.07 nm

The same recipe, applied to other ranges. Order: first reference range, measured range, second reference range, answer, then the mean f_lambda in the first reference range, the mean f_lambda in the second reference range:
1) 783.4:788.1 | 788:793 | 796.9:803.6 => -0.01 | 8.49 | 8.48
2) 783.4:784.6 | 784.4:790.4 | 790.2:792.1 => -0.06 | 8.38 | 8.51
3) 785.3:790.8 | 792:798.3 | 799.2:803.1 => 0.10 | 8.54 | 8.5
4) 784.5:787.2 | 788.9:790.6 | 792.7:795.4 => -0.02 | 8.51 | 8.28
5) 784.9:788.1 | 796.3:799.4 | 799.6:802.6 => 0.03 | 8.54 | 8.5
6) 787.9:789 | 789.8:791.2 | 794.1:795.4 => 0.00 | 8.59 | 8.25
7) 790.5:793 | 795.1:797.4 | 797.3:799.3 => -0.02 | 8.48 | 8.4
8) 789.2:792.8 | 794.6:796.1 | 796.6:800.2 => 0.01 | 8.49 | 8.42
